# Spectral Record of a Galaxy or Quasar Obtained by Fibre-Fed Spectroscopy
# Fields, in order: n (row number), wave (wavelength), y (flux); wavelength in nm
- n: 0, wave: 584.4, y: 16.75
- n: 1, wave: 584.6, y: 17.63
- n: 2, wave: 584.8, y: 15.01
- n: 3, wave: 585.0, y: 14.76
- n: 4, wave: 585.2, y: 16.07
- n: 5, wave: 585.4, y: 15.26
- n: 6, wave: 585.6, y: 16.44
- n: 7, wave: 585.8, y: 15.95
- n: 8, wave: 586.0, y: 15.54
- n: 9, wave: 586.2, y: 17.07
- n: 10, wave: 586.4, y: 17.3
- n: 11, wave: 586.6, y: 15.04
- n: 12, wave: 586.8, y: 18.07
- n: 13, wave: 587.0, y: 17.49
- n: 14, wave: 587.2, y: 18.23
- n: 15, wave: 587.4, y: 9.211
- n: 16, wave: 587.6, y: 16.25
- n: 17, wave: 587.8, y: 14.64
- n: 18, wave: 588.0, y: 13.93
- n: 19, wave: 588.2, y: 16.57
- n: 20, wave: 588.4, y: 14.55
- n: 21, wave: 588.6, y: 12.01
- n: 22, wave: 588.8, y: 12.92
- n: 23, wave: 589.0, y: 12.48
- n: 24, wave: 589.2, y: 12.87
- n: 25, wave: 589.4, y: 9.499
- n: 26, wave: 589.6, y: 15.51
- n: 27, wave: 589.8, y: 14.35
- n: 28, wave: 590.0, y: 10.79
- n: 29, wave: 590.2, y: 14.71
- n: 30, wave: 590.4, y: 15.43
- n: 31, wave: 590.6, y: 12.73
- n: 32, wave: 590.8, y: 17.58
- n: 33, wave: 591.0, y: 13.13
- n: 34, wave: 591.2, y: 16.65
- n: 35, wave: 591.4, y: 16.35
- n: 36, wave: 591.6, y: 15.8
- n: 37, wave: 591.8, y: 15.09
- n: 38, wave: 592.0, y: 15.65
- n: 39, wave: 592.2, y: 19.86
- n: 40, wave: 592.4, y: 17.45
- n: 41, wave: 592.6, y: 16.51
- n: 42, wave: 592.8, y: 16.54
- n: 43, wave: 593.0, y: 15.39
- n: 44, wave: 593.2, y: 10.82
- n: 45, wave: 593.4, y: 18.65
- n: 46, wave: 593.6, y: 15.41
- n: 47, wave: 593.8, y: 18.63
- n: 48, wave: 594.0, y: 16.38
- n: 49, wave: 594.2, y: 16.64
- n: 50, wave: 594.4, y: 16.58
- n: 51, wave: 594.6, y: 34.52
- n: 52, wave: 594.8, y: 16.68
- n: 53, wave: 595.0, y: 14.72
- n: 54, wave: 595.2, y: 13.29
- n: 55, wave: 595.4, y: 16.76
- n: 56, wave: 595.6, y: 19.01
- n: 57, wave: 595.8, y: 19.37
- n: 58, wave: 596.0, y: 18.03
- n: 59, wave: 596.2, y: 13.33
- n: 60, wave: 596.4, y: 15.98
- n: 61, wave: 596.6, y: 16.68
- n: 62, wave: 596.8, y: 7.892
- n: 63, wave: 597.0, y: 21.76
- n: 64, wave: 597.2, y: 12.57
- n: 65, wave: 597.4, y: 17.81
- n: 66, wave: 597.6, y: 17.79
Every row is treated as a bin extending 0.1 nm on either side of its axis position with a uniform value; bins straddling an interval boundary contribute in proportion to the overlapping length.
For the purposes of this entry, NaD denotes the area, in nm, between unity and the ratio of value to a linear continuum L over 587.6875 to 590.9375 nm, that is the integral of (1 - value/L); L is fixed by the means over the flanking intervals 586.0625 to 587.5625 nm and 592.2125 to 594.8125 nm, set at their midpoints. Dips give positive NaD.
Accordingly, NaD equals 0.57 nm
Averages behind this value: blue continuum 16.1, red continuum 17.8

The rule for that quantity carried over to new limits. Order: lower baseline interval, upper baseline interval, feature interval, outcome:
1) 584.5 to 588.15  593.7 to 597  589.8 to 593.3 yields 0.287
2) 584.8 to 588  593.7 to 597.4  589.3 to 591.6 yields 0.290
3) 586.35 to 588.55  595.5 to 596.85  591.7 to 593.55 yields -0.046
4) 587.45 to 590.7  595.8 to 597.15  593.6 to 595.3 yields -0.343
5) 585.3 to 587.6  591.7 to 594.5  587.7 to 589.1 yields 0.194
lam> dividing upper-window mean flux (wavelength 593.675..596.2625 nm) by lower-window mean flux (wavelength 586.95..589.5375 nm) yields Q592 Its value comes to 1.30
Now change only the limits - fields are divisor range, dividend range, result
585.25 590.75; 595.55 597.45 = 1.10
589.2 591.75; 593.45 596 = 1.27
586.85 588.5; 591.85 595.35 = 1.13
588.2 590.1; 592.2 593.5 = 1.25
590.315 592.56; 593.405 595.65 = 1.13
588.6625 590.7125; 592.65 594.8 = 1.36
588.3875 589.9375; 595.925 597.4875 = 1.20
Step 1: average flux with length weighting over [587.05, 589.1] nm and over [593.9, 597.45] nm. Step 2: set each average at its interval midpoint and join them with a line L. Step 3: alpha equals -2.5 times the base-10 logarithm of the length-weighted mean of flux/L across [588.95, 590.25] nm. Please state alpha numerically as 0.15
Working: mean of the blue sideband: 14.2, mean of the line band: 12.8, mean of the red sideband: 17.1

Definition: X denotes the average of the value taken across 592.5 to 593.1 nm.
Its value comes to 16.1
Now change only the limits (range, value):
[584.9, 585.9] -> 15.7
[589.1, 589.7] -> 12.6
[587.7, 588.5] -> 14.9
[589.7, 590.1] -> 12.6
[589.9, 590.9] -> 14.2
